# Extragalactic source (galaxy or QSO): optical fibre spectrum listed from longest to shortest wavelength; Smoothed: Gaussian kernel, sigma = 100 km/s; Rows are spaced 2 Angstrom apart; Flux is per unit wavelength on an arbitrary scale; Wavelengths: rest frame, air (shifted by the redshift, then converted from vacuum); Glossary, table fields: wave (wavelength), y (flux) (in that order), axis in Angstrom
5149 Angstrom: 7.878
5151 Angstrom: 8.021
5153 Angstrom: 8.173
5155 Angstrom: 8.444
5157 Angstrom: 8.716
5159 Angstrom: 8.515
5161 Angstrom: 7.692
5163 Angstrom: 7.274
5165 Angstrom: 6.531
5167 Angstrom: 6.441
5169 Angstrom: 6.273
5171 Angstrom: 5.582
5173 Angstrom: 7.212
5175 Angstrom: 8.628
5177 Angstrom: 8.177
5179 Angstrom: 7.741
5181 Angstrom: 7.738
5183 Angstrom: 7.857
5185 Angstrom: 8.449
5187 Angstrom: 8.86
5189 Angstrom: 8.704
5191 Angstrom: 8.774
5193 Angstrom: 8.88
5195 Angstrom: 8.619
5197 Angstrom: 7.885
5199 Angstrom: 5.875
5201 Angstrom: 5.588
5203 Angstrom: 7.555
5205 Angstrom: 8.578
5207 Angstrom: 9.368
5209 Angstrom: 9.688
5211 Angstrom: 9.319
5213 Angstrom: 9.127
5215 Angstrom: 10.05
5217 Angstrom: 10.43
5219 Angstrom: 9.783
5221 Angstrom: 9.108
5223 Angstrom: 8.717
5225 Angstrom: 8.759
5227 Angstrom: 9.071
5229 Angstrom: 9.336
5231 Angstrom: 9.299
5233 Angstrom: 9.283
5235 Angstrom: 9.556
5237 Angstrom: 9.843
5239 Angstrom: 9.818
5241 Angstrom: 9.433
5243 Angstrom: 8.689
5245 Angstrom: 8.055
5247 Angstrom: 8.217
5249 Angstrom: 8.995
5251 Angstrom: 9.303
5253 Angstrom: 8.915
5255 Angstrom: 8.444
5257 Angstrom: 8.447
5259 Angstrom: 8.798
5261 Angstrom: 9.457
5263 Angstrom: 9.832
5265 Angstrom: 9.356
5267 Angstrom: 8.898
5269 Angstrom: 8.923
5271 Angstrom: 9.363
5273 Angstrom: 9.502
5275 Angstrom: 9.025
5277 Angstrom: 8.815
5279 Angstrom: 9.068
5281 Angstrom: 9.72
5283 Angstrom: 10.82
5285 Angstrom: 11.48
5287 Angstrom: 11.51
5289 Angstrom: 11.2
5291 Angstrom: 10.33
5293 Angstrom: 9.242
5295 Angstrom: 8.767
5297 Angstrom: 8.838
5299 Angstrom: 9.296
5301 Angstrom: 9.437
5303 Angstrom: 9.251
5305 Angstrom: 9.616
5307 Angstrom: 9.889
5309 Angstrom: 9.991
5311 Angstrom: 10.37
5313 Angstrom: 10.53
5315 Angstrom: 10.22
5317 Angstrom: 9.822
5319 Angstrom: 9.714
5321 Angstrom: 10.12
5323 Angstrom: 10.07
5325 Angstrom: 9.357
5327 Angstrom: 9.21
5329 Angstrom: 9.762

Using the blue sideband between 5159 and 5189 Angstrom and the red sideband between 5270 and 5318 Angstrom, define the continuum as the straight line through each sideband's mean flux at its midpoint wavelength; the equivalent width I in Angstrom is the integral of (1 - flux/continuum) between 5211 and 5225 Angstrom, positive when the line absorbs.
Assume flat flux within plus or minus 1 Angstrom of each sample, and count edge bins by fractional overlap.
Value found -1.8 Angstrom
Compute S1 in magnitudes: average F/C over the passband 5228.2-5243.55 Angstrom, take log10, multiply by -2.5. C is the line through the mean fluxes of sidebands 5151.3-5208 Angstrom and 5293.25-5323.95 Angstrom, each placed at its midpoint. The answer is -0.096 mag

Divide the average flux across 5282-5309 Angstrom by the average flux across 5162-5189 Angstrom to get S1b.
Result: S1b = 1.33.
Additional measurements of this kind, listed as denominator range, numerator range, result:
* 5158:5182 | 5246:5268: 1.23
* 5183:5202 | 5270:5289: 1.26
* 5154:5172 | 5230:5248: 1.26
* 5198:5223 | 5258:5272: 1.06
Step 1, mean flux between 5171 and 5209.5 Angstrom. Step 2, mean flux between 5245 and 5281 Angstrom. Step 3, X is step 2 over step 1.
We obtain 1.1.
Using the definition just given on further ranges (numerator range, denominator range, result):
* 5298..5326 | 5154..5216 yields 1.23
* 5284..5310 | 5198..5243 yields 1.10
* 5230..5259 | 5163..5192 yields 1.18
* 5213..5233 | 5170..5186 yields 1.22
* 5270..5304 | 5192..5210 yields 1.22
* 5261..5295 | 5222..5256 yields 1.08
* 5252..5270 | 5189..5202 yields 1.17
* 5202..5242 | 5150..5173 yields 1.26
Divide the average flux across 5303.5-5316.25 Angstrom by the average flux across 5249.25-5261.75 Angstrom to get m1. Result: 1.1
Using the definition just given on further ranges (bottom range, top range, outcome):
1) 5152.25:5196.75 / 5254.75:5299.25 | 1.21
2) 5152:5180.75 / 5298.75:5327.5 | 1.30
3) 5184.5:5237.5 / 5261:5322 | 1.11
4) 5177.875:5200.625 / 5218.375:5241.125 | 1.16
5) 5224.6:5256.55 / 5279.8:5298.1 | 1.13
